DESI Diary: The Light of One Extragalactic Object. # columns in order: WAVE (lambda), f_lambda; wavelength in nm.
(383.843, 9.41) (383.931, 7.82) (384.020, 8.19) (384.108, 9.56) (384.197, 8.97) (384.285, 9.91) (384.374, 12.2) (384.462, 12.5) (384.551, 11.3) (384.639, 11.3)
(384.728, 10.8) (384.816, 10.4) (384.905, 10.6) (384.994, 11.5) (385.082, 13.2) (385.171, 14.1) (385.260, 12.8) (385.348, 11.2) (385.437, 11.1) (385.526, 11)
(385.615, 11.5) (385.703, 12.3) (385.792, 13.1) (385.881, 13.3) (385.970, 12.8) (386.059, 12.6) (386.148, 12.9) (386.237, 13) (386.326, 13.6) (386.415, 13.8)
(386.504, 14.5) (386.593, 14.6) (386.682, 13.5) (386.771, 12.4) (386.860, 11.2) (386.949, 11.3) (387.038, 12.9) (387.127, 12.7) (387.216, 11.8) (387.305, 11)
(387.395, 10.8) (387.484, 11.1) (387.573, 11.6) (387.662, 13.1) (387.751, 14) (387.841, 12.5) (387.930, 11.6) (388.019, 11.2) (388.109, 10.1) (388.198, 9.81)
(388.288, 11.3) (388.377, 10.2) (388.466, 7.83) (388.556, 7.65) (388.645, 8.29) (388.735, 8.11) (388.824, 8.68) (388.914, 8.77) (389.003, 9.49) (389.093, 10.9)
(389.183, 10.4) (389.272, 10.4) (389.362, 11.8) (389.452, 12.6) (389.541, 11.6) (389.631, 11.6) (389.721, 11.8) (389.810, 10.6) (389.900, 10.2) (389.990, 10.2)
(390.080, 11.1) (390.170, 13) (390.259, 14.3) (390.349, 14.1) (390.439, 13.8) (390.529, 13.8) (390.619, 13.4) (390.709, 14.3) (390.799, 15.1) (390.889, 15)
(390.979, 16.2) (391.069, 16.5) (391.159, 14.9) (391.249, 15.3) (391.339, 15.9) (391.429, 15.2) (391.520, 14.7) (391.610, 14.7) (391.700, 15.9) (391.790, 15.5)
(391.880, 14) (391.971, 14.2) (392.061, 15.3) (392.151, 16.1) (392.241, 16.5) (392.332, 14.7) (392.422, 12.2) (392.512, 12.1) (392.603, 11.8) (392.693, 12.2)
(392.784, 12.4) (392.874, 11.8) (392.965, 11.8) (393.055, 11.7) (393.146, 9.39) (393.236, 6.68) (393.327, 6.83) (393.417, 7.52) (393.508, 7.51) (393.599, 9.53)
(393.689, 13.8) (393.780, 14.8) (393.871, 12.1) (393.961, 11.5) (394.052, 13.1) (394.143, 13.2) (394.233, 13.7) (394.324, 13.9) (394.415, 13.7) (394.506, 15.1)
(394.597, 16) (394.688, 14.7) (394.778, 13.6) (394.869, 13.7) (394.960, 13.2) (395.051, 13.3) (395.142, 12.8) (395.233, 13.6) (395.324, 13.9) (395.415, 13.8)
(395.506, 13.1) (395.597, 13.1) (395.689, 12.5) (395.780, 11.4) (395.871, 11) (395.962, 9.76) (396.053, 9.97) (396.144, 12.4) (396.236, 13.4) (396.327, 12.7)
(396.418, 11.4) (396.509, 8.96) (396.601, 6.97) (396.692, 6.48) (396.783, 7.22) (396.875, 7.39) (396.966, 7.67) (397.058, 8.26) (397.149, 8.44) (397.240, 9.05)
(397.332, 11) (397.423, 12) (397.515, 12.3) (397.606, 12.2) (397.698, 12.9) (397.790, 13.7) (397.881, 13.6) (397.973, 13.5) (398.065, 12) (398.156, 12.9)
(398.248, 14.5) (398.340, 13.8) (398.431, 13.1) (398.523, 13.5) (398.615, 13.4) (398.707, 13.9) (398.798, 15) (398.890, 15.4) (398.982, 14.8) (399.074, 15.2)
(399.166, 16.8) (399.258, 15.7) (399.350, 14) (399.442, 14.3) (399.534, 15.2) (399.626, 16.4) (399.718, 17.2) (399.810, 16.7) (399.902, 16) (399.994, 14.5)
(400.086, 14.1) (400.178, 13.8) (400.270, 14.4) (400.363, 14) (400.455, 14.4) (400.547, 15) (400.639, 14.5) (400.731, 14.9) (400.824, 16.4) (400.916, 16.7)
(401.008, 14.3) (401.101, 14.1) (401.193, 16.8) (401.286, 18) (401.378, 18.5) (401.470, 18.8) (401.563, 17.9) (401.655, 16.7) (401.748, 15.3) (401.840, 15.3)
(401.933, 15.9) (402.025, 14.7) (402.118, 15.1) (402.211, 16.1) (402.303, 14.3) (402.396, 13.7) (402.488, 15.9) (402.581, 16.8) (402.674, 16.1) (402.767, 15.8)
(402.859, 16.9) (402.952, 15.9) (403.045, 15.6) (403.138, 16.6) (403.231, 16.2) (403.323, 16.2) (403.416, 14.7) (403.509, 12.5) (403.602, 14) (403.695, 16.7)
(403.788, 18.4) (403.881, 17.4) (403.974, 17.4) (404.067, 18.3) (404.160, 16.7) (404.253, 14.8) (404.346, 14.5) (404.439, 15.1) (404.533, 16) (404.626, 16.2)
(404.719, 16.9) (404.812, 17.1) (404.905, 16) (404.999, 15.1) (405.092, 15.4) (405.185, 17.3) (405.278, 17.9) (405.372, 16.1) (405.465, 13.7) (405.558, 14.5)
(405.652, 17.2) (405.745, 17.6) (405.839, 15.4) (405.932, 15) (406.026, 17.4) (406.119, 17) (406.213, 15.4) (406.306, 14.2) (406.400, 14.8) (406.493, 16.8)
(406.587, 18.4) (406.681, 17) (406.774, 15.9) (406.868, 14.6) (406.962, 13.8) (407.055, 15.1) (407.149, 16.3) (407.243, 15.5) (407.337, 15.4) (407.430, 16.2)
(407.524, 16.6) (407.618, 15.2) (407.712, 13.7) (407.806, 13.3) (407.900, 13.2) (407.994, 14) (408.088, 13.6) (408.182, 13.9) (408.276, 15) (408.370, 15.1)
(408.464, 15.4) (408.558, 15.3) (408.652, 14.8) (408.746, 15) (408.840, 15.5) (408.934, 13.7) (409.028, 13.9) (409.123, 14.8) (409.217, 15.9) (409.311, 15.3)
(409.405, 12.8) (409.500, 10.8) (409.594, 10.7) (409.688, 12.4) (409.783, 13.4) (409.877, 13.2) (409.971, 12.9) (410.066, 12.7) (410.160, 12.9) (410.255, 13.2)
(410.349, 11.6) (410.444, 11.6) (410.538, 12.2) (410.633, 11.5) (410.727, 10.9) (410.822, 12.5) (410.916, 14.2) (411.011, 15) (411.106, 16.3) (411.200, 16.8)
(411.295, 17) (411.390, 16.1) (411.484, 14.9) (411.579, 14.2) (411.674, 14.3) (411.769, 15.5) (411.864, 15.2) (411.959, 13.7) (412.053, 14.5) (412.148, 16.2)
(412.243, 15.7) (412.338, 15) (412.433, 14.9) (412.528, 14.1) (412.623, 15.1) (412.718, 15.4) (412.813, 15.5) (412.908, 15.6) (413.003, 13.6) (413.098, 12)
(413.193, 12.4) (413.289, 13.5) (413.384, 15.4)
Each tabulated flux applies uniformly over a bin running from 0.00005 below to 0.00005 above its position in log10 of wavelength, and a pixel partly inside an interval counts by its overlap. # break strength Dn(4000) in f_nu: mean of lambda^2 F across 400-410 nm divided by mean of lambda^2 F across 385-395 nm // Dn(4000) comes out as 1.3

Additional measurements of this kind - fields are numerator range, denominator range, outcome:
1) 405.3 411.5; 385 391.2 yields 1.34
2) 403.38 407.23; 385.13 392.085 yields 1.40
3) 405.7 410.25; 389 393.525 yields 1.25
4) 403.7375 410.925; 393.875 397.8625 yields 1.33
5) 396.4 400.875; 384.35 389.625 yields 1.20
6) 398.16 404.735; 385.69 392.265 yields 1.32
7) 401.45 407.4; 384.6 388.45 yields 1.45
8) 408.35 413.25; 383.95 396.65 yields 1.28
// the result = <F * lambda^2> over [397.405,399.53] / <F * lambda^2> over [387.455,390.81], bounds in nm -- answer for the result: 1.3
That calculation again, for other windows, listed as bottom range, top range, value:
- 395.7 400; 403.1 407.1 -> 1.32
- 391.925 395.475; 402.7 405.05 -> 1.33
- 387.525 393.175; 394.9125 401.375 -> 1.10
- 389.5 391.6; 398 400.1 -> 1.13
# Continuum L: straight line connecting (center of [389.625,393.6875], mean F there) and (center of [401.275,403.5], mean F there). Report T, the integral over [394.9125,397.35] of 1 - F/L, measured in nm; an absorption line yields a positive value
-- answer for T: 0.576 nm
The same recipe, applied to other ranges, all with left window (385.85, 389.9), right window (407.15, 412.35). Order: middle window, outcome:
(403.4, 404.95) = -0.30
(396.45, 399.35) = 0.16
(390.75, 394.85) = -0.43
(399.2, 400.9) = -0.28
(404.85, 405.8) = -0.17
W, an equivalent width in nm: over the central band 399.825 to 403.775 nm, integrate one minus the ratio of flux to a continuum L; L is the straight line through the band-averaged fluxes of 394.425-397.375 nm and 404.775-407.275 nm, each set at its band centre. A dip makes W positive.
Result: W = -0.44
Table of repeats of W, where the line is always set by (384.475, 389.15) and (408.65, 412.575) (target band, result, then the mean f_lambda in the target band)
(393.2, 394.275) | 0.122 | 10.9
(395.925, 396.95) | 0.237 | 9.64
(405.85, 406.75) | -0.175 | 16.2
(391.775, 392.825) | -0.152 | 13.9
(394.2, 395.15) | -0.128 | 14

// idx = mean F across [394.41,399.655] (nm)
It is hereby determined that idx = 12.6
